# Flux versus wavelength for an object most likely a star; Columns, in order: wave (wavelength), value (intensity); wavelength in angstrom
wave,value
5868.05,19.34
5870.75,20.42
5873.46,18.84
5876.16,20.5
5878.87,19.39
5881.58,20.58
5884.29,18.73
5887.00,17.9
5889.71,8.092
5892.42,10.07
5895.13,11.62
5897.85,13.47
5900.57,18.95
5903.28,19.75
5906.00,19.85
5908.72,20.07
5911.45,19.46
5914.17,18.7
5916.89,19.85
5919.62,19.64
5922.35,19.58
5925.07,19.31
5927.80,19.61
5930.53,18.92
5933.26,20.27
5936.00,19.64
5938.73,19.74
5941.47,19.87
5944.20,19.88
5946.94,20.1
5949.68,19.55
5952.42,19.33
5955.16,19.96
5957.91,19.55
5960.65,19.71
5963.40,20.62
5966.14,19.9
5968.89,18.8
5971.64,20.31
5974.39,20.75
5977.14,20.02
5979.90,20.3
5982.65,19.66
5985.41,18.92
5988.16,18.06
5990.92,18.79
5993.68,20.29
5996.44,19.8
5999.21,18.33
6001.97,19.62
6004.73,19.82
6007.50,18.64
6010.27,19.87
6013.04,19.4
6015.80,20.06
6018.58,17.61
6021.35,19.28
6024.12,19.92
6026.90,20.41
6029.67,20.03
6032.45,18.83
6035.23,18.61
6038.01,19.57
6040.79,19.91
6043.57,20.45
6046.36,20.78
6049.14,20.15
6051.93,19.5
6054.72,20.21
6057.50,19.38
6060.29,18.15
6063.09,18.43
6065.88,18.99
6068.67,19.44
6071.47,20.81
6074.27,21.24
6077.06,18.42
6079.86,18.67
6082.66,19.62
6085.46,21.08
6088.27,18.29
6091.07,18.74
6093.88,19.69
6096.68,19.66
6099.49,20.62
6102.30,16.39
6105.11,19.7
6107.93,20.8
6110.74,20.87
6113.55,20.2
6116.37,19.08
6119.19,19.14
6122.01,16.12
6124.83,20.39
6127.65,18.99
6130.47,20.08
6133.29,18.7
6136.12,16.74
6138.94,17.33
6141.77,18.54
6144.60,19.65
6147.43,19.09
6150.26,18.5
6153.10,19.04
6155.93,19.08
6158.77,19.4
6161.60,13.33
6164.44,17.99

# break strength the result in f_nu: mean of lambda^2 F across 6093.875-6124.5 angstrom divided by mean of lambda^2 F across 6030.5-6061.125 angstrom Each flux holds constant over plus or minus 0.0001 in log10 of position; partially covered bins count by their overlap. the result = 1.00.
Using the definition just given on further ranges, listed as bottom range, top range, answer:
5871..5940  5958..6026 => 1.11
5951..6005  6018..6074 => 1.02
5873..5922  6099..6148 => 1.17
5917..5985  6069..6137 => 1.03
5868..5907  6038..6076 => 1.23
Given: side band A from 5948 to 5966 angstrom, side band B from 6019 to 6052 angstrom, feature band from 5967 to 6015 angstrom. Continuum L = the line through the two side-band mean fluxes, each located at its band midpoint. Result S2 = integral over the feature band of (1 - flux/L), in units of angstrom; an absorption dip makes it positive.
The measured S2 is 0.7 angstrom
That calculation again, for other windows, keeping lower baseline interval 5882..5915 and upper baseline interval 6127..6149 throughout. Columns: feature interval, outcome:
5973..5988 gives -2.2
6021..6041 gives -2.1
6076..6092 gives -0.9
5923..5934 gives -1.8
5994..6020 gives -2.7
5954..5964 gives -1.7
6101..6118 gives -1.1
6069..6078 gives -1.1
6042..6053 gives -1.5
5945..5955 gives -1.6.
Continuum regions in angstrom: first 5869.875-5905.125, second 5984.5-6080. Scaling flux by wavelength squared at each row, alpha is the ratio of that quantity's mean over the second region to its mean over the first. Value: 1.2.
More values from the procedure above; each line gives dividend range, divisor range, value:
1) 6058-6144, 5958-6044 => 1.01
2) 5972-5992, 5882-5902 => 1.39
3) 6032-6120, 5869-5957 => 1.12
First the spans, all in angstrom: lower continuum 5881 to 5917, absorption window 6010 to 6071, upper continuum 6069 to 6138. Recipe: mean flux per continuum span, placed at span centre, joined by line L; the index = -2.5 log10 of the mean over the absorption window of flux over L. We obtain -0.06 mag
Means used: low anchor 16.8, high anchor 19.3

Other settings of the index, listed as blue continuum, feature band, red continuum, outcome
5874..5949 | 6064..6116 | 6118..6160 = -0.06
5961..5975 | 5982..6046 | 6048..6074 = 0.02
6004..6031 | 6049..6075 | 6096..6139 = -0.01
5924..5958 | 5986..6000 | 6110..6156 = 0.02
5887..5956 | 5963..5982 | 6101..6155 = -0.10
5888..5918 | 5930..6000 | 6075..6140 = -0.15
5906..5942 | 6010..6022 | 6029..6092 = 0.02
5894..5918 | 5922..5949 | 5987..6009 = -0.07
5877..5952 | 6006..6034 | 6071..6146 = -0.03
